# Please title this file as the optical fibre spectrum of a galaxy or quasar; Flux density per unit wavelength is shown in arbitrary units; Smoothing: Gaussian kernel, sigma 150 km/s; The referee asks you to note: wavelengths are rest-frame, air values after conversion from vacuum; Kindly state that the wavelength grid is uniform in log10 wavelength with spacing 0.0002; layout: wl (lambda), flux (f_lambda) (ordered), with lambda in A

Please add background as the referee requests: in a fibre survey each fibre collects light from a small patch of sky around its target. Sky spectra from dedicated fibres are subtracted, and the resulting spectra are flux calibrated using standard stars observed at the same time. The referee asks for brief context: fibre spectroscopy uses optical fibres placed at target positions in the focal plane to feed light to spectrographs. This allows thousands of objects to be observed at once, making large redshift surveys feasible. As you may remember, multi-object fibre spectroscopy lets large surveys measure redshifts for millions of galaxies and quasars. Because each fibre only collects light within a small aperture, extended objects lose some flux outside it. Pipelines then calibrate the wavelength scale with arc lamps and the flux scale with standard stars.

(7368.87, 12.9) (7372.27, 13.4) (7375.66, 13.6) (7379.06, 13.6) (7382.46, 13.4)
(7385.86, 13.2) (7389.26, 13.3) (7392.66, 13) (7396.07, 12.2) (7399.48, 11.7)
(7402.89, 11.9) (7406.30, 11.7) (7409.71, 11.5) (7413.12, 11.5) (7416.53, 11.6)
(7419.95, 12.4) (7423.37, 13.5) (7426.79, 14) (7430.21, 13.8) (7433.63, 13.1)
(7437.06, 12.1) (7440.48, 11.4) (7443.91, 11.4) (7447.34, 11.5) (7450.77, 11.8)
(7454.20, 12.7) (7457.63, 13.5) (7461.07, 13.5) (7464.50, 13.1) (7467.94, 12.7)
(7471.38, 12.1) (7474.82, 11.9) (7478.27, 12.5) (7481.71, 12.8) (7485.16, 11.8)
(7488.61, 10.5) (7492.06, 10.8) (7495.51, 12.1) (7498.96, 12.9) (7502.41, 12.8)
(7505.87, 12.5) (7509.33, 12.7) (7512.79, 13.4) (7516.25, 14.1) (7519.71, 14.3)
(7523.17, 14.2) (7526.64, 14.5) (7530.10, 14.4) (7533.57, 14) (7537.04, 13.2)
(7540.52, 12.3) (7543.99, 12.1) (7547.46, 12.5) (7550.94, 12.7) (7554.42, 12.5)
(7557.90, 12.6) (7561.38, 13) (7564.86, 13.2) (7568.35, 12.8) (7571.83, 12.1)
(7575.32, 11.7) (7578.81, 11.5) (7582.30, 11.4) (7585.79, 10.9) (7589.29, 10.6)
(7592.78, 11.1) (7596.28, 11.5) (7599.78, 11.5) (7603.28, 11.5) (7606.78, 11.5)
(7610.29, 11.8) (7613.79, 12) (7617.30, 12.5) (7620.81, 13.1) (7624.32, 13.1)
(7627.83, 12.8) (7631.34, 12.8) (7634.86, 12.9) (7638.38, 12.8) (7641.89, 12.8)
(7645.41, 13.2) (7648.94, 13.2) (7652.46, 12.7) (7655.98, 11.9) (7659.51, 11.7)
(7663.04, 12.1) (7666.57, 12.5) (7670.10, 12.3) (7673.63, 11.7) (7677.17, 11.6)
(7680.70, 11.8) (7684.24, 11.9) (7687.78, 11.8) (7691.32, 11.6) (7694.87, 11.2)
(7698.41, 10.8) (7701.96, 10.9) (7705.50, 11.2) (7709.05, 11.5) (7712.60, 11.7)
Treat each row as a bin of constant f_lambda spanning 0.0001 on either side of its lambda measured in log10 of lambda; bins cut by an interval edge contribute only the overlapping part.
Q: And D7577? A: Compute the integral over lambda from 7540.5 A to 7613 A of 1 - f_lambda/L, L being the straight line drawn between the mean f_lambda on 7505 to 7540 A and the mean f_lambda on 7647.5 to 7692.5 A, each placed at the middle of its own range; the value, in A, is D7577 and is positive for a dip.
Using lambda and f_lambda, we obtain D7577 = 6.5 A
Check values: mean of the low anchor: 13.7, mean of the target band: 11.9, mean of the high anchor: 12.1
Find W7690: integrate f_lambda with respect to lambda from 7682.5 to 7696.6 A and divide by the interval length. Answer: 11.6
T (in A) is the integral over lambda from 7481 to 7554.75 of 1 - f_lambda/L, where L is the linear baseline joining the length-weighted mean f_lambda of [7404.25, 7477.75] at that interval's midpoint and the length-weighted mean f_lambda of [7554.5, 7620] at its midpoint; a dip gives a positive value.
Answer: -4.5 A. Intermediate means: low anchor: 12.4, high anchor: 11.9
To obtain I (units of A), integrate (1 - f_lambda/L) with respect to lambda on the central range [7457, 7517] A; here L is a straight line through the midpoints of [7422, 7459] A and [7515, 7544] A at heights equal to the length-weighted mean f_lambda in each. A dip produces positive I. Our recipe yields 3.23 A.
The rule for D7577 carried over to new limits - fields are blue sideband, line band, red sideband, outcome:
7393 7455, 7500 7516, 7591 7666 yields -0.93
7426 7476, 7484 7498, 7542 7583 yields 1.26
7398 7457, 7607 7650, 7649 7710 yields -3.05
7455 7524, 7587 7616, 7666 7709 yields 1.48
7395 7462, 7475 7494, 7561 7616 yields 0.66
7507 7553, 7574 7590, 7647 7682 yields 2.07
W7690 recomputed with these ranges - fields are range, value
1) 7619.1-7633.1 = 13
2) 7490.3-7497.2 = 11.4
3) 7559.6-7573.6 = 12.8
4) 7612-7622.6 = 12.5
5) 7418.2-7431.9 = 13.4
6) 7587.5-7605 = 11.2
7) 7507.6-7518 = 13.4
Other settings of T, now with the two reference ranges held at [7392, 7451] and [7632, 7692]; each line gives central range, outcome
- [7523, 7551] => -2.4 A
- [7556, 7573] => -0.7 A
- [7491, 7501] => 0.2 A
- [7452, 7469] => -1.2 A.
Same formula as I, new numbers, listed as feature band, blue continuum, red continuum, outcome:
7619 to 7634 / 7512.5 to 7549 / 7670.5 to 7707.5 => -0.8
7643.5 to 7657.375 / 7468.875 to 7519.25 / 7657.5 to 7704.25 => -1.1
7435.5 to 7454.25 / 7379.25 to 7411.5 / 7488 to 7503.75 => 0.7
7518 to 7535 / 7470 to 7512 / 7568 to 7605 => -3.4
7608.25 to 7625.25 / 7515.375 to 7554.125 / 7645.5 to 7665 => 0.4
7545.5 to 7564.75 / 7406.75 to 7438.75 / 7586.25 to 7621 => -1.3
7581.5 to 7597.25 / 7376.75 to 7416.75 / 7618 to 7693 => 1.7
